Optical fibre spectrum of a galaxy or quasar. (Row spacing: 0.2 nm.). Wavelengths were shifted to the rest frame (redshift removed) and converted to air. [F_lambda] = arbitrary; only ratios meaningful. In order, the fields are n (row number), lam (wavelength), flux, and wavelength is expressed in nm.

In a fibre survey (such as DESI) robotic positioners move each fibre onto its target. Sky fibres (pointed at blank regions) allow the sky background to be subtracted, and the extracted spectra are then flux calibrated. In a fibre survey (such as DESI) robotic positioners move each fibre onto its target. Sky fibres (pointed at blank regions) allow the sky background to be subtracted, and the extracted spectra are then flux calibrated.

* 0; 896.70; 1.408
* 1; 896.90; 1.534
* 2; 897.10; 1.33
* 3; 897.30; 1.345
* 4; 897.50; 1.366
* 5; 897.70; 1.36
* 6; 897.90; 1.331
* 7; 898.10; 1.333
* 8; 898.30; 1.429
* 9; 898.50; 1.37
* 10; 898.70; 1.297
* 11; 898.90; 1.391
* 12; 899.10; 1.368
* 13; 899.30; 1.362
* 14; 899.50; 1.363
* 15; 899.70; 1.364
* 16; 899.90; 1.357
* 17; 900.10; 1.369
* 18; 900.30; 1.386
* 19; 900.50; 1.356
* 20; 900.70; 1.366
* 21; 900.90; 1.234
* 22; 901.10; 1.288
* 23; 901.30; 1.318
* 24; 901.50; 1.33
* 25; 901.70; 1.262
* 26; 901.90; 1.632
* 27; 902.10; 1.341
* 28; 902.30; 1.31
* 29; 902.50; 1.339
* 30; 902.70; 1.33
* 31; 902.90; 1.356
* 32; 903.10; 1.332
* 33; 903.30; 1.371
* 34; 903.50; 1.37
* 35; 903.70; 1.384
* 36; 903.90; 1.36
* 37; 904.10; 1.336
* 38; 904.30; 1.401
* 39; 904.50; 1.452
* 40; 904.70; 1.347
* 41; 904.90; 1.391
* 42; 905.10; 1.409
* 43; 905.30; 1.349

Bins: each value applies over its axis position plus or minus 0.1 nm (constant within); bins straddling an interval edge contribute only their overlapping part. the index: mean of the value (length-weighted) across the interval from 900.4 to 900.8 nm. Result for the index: 1.36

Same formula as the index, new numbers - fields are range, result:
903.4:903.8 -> 1.38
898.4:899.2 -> 1.36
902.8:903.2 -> 1.34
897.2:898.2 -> 1.35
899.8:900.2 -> 1.36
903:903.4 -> 1.35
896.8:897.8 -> 1.39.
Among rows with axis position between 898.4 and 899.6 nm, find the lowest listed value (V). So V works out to 1.297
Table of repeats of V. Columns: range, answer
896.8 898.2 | 1.33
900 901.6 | 1.234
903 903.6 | 1.332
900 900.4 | 1.369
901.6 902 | 1.262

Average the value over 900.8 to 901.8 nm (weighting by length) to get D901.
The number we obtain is 1.29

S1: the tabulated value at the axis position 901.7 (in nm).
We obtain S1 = 1.262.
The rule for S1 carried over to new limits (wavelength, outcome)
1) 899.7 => 1.364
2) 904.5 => 1.452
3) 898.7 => 1.297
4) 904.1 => 1.336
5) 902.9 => 1.356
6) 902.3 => 1.31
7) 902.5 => 1.339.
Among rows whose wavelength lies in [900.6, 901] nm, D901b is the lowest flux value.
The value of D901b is 1.234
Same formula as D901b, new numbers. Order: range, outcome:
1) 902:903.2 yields 1.31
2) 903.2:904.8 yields 1.336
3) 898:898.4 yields 1.333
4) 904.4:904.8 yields 1.347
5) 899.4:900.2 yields 1.357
